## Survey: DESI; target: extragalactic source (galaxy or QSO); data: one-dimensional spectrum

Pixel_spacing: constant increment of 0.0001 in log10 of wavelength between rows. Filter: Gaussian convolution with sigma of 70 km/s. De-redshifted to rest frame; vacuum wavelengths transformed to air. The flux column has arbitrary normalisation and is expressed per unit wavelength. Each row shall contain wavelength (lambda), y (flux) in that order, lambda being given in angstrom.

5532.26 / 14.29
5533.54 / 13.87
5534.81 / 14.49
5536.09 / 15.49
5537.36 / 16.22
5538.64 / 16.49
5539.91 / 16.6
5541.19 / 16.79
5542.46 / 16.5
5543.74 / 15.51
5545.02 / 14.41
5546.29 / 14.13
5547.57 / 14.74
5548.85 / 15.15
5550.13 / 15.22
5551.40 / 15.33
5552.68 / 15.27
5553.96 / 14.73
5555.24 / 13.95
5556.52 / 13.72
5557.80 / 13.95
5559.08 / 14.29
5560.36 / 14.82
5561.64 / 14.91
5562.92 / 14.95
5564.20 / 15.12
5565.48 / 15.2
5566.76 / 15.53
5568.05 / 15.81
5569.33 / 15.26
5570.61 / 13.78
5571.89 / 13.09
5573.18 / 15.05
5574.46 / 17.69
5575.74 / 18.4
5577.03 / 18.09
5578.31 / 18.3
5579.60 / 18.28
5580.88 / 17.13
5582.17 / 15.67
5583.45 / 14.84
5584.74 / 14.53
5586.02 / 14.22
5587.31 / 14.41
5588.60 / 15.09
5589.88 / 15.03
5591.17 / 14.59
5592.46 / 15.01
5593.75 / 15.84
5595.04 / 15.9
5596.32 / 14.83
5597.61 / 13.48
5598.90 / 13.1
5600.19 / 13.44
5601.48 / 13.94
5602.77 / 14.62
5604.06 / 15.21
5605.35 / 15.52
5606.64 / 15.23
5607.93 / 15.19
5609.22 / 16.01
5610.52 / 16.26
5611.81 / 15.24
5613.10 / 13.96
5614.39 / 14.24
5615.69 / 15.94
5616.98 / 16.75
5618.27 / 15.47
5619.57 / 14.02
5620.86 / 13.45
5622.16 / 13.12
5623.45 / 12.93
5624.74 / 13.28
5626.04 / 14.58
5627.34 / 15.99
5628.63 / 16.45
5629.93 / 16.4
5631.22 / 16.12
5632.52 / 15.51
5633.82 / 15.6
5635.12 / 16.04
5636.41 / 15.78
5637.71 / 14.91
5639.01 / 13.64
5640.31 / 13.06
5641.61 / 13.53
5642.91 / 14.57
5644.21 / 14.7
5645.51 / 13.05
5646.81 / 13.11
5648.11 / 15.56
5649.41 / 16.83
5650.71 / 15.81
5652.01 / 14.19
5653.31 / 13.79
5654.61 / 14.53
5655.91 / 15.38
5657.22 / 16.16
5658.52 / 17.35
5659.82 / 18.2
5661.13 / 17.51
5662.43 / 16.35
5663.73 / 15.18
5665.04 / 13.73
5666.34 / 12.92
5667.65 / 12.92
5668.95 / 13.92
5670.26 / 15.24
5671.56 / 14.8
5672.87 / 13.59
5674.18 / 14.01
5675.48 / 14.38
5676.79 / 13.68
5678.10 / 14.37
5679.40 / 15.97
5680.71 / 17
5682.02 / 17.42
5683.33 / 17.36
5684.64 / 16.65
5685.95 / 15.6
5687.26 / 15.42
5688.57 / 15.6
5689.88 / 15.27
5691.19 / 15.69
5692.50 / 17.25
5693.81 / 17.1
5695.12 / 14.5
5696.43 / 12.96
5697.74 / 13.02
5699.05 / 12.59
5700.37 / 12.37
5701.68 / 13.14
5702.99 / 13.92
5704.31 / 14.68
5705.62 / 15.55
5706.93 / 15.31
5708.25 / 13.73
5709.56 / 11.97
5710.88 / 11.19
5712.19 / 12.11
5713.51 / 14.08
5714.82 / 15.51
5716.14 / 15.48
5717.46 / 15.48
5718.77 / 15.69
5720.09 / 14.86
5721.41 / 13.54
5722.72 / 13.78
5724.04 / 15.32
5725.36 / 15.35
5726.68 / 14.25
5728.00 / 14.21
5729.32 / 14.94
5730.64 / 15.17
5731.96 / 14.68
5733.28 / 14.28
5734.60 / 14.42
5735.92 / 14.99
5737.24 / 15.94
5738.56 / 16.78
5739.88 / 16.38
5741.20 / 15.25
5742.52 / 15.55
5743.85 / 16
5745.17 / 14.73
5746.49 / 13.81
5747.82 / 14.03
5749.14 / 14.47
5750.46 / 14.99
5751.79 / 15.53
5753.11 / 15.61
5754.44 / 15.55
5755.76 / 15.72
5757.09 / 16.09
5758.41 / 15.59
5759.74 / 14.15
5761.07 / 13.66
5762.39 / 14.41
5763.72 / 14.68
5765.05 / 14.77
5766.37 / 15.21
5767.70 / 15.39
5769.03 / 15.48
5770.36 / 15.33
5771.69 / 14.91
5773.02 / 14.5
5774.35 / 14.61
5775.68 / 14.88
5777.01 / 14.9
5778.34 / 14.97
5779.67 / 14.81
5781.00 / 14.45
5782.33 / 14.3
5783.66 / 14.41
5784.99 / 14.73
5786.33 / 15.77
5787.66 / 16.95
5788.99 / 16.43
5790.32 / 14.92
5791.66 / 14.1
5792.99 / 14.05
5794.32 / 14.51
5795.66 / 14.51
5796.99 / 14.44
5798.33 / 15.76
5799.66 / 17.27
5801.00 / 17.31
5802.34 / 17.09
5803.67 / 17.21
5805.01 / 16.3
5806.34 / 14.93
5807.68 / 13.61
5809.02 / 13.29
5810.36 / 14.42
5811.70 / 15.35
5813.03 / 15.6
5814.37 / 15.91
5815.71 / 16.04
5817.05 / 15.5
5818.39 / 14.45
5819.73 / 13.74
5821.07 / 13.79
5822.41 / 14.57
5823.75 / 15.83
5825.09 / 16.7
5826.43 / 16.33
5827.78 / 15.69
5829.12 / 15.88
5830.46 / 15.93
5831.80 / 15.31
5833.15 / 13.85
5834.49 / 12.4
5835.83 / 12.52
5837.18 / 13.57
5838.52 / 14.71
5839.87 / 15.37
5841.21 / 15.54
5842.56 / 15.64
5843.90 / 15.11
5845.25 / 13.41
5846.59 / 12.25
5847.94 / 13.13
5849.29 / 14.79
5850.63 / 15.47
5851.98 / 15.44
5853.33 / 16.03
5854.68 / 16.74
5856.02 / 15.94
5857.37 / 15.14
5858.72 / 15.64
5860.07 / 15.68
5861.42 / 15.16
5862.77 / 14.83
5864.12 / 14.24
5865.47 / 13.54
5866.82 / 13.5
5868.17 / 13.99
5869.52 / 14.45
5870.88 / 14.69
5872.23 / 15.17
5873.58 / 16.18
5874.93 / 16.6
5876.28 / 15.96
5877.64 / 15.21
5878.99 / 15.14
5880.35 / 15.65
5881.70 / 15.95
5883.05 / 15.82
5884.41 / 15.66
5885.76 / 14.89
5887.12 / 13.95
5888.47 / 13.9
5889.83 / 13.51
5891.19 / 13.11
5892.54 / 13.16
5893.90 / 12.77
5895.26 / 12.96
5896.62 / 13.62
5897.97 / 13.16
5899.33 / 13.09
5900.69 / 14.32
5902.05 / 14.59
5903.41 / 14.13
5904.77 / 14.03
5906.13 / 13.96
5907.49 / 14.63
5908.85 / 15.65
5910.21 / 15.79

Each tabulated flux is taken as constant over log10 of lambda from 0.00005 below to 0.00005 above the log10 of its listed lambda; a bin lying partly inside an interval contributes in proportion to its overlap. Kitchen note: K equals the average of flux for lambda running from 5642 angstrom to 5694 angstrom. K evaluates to 15.3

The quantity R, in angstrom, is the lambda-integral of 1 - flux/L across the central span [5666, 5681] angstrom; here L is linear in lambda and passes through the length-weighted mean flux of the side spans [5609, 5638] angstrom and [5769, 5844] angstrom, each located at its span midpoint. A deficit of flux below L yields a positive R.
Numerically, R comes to 0.7 angstrom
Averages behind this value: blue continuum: 15.1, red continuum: 15.1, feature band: 14.4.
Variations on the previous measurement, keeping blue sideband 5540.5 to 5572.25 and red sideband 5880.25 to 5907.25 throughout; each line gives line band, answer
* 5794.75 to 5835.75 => -2.8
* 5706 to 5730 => 0.4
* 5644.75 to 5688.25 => -1.7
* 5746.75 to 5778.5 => -1.2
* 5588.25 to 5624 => 0.0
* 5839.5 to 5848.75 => -0.1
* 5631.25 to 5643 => -0.1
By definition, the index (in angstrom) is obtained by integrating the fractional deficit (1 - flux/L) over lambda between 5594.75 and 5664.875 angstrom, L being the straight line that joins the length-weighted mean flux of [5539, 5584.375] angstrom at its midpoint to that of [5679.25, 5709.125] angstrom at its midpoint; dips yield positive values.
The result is 1.29 angstrom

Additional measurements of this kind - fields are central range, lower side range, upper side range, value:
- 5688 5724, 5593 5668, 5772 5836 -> 1.67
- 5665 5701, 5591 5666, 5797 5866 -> 0.41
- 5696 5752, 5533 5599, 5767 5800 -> 2.38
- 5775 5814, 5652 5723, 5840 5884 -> -0.65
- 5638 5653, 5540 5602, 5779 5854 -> 0.77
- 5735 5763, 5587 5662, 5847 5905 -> -0.68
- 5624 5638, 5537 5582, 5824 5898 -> -0.13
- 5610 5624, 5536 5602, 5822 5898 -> 0.48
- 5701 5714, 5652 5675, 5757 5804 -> 1.30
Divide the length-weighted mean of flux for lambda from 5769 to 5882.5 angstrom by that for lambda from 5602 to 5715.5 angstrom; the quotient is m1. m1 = 1.01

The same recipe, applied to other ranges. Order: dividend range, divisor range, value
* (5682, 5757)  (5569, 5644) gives 0.98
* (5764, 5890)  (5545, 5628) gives 1.00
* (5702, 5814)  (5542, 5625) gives 0.99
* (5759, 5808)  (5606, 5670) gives 1.01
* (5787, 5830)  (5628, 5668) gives 1.02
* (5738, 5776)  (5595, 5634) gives 1.02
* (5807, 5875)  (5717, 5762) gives 0.99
